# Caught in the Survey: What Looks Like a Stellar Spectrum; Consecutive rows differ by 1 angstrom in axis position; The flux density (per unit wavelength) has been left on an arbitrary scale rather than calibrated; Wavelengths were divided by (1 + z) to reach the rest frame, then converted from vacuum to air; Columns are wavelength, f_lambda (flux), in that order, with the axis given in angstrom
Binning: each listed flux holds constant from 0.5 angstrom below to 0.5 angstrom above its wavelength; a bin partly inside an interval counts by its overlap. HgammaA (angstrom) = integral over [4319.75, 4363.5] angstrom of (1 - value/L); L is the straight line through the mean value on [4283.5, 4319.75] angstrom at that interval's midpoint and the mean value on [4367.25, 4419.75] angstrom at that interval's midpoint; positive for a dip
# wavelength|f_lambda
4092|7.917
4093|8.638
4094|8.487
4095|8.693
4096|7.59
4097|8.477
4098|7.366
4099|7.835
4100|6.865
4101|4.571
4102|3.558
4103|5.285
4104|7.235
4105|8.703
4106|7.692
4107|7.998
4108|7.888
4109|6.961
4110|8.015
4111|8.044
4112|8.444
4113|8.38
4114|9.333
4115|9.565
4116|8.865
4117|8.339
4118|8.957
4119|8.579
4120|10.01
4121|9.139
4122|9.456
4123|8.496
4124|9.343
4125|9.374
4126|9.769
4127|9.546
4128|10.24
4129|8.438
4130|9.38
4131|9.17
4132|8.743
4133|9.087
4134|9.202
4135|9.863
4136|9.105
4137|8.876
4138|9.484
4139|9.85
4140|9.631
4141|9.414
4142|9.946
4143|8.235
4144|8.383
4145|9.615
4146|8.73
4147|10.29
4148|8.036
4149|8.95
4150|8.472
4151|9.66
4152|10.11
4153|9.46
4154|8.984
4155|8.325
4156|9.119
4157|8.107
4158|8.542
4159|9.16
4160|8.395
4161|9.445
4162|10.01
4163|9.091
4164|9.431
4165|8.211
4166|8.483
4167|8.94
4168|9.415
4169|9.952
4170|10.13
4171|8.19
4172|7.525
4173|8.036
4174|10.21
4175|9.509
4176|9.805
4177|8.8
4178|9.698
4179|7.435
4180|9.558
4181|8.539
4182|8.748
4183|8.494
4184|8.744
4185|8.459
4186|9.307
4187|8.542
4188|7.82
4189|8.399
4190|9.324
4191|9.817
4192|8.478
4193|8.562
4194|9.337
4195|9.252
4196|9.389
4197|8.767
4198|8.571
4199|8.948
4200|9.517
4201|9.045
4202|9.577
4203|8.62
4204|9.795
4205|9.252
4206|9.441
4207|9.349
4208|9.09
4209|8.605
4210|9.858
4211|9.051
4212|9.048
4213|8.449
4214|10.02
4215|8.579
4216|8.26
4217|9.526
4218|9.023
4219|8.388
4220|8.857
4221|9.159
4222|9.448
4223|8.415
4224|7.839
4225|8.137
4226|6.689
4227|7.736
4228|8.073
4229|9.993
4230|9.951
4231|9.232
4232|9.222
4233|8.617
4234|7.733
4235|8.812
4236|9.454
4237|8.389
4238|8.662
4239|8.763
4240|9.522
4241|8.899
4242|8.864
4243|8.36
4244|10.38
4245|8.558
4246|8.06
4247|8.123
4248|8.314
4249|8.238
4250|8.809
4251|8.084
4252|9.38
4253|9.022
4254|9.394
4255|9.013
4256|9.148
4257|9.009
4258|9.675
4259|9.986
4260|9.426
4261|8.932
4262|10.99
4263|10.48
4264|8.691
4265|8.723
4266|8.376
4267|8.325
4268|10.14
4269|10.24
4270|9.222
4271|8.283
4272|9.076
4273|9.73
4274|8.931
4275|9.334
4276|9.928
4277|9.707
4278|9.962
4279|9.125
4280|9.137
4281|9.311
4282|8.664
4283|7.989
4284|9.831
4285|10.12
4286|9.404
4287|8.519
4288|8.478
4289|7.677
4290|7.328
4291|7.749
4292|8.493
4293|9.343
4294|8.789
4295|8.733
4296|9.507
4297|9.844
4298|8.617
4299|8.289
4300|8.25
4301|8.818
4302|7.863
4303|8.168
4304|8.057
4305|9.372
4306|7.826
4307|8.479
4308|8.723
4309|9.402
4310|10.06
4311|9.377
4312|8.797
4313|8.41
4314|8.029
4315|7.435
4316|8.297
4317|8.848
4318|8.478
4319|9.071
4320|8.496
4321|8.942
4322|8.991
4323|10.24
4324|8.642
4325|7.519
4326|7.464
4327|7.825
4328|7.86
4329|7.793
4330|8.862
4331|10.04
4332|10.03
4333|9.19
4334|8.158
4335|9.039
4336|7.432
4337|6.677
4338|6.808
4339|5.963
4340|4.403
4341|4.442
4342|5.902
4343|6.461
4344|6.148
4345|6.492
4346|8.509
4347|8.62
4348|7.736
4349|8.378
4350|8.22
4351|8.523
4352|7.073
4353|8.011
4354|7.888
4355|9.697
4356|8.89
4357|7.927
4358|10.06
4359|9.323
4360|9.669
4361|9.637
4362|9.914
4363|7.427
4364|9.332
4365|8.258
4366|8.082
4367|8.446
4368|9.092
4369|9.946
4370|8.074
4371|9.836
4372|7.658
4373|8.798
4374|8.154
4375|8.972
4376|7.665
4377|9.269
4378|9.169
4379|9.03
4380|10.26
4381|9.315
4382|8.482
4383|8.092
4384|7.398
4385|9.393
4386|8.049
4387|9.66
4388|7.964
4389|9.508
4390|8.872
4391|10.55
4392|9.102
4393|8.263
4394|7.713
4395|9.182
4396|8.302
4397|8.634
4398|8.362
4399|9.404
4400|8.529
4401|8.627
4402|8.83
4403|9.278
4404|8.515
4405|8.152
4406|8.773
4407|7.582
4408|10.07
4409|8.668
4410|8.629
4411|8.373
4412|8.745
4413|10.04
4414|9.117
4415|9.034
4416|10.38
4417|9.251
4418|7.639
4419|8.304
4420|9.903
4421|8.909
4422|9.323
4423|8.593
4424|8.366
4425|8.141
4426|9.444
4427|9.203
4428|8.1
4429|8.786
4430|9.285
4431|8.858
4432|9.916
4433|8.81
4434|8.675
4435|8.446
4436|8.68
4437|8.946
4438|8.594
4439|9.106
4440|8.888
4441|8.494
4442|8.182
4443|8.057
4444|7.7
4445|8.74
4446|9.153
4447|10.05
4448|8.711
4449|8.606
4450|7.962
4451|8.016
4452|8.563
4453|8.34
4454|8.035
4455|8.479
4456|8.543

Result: 3.3 angstrom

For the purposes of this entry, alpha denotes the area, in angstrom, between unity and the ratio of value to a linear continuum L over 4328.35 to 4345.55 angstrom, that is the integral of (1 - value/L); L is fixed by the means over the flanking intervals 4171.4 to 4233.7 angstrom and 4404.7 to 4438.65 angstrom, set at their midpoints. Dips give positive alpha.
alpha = 3.1 angstrom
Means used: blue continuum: 8.9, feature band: 7.29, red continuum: 8.88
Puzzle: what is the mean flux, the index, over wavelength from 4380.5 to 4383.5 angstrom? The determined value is 8.63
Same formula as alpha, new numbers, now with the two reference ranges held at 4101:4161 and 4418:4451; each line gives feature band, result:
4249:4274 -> -1.4 angstrom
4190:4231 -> -1.0 angstrom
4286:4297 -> 0.2 angstrom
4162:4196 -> -0.7 angstrom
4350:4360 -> 0.1 angstrom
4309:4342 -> 2.2 angstrom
